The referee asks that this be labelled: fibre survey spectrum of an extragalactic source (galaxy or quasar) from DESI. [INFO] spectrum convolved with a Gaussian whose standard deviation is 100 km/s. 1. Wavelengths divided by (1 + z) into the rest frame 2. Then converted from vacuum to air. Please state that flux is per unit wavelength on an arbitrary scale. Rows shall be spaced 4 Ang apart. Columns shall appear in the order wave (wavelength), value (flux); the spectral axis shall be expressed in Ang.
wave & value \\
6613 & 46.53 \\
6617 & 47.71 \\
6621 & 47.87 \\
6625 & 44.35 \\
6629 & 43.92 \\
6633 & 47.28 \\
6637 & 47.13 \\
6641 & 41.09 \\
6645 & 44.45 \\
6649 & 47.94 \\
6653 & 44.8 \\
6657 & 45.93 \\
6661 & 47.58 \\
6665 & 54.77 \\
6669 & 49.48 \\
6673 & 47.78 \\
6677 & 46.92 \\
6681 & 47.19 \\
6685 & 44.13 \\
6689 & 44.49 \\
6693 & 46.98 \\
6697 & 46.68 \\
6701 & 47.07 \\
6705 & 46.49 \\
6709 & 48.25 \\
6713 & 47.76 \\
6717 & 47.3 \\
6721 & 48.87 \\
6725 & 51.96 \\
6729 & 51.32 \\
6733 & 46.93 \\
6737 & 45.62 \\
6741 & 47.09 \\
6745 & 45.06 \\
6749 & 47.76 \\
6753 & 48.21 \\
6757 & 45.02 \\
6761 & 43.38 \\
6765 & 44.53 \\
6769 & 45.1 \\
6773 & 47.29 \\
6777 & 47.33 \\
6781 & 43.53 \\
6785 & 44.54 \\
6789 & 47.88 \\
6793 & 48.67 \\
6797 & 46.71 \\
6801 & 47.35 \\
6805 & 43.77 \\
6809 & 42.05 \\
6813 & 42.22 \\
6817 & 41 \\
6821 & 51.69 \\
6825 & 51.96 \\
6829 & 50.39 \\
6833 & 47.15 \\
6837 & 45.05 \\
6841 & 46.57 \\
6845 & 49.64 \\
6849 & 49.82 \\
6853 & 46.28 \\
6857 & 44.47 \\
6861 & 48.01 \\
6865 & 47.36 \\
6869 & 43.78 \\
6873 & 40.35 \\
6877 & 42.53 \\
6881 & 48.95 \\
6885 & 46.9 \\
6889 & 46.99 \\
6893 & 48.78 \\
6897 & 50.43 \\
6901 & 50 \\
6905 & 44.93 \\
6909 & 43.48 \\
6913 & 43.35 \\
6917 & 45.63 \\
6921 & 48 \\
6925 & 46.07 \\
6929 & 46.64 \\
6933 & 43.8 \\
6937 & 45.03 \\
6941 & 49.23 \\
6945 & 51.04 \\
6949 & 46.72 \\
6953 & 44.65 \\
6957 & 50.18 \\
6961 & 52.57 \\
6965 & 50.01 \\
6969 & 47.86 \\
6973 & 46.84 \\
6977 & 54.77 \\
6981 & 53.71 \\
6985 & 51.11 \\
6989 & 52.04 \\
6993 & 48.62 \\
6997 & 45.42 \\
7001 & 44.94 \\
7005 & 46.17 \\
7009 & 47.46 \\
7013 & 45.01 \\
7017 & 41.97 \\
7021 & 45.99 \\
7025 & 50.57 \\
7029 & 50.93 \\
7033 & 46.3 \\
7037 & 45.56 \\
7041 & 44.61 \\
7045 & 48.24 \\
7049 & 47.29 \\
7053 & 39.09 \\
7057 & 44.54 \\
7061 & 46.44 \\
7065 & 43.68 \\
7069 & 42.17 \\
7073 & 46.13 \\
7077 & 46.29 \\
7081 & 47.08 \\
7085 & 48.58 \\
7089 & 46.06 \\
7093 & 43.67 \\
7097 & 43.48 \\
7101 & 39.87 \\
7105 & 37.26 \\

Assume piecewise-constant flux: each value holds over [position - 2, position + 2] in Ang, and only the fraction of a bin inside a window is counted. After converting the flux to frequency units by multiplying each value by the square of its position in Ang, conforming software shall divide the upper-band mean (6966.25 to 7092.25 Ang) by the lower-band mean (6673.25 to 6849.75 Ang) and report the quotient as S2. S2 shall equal 1.1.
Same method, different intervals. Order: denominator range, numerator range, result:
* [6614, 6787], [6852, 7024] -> 1.08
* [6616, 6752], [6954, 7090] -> 1.11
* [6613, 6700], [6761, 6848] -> 1.04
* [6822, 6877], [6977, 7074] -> 1.05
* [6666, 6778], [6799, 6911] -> 1.03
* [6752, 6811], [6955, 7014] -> 1.14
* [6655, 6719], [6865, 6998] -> 1.08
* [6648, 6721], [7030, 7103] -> 1.06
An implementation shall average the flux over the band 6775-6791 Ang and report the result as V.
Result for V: 45.8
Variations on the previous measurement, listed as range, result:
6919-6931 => 46.9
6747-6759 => 47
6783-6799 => 47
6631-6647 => 45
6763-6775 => 45.6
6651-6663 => 46.1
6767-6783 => 45.8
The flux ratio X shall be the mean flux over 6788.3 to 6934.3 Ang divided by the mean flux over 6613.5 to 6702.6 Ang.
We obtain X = 1.00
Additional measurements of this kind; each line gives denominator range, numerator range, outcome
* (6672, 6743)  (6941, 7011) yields 1.04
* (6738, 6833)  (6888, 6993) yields 1.04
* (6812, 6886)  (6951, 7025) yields 1.04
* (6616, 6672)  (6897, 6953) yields 1.00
